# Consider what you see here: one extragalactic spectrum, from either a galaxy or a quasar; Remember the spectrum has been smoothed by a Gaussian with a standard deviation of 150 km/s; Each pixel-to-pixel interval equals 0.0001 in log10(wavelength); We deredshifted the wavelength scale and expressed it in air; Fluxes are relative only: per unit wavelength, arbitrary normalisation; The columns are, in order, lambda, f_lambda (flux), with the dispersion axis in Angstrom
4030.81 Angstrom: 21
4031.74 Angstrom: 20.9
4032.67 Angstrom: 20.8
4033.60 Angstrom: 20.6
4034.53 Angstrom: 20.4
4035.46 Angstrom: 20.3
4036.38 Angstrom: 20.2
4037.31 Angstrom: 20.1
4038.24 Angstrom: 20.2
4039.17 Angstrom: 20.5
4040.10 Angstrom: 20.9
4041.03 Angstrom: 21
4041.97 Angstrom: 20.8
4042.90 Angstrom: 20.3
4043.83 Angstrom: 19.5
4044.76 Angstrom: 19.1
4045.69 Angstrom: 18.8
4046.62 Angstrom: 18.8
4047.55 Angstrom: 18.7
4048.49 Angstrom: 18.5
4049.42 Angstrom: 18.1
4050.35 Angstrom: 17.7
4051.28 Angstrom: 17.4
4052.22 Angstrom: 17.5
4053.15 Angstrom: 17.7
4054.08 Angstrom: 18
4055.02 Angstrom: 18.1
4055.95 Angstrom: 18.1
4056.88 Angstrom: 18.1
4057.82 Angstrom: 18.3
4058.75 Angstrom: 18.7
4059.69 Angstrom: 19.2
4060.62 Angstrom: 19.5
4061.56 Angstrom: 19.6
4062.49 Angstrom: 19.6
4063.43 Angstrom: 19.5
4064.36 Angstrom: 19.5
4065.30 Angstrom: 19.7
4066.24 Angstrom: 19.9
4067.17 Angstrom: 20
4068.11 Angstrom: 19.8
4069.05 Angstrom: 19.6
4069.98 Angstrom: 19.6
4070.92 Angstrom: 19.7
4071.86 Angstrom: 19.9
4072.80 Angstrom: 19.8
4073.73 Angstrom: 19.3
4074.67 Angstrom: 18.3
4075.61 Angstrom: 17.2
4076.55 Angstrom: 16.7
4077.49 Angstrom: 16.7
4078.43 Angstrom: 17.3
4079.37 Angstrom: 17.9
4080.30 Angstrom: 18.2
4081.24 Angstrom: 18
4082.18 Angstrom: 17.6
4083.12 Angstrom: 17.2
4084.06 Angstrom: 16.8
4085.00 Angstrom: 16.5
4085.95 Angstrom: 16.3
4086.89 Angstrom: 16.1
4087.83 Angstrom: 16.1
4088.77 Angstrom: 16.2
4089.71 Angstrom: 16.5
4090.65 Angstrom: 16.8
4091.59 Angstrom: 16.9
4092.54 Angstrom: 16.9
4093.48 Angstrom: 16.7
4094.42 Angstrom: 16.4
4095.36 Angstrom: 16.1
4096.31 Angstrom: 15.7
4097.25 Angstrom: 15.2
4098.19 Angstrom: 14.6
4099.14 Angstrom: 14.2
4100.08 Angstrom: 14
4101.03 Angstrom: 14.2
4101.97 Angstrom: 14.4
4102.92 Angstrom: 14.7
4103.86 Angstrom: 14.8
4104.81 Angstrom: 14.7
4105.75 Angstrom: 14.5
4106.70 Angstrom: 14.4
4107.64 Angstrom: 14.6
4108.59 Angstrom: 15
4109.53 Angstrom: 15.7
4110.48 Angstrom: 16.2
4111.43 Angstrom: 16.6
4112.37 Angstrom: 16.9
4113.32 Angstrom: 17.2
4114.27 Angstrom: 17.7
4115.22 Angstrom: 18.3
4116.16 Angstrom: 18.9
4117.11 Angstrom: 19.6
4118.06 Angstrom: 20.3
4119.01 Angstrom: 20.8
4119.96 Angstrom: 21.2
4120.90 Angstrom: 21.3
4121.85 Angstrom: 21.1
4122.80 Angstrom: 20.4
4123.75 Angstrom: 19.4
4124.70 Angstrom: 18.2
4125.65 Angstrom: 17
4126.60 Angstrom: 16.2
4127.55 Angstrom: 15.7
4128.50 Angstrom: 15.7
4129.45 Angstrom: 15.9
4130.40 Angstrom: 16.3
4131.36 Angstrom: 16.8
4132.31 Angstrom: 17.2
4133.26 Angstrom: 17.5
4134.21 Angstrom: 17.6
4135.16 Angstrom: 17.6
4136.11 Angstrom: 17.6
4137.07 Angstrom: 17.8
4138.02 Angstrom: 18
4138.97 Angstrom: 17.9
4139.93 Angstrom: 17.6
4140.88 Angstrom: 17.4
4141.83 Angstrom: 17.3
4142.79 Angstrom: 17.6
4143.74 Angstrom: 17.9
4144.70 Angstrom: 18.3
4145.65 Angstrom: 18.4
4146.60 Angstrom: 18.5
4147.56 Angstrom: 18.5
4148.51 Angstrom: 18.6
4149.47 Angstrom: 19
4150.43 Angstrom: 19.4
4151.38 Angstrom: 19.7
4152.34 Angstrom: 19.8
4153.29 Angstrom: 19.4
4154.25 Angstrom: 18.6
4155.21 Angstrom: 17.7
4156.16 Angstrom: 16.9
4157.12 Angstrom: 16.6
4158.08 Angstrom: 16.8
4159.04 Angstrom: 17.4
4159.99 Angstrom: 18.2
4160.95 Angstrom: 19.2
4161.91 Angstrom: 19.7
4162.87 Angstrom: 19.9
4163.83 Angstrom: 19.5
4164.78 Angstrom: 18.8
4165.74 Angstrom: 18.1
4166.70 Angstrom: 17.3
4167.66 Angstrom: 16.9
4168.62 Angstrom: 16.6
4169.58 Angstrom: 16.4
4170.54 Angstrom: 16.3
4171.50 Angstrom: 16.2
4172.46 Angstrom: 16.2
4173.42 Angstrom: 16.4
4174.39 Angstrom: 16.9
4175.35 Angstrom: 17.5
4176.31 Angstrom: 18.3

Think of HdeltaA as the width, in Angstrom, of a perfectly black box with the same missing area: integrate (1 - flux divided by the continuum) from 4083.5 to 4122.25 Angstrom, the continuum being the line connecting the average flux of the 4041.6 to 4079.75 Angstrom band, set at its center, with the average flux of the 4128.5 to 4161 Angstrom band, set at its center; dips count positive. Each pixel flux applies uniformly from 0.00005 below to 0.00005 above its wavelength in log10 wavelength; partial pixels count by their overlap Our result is 3.6 Angstrom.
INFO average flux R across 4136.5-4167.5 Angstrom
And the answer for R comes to 18.3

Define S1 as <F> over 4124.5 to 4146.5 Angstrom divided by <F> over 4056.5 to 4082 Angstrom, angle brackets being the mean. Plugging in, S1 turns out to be 0.92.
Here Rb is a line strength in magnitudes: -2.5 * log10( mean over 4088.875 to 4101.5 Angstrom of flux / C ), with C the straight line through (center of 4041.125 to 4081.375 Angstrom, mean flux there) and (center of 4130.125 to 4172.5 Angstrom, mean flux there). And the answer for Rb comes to 0.174 mag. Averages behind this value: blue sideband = 18.8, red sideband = 17.9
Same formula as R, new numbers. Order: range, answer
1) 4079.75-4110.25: 15.8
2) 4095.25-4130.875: 16.8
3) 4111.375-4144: 18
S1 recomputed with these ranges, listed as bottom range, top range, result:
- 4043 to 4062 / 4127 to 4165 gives 0.97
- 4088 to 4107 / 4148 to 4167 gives 1.20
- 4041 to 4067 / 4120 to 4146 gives 0.94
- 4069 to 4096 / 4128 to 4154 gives 1.03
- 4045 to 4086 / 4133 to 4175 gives 0.97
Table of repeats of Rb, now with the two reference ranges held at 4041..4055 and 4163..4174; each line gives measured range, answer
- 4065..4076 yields -0.06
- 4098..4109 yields 0.24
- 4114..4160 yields -0.04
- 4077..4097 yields 0.09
